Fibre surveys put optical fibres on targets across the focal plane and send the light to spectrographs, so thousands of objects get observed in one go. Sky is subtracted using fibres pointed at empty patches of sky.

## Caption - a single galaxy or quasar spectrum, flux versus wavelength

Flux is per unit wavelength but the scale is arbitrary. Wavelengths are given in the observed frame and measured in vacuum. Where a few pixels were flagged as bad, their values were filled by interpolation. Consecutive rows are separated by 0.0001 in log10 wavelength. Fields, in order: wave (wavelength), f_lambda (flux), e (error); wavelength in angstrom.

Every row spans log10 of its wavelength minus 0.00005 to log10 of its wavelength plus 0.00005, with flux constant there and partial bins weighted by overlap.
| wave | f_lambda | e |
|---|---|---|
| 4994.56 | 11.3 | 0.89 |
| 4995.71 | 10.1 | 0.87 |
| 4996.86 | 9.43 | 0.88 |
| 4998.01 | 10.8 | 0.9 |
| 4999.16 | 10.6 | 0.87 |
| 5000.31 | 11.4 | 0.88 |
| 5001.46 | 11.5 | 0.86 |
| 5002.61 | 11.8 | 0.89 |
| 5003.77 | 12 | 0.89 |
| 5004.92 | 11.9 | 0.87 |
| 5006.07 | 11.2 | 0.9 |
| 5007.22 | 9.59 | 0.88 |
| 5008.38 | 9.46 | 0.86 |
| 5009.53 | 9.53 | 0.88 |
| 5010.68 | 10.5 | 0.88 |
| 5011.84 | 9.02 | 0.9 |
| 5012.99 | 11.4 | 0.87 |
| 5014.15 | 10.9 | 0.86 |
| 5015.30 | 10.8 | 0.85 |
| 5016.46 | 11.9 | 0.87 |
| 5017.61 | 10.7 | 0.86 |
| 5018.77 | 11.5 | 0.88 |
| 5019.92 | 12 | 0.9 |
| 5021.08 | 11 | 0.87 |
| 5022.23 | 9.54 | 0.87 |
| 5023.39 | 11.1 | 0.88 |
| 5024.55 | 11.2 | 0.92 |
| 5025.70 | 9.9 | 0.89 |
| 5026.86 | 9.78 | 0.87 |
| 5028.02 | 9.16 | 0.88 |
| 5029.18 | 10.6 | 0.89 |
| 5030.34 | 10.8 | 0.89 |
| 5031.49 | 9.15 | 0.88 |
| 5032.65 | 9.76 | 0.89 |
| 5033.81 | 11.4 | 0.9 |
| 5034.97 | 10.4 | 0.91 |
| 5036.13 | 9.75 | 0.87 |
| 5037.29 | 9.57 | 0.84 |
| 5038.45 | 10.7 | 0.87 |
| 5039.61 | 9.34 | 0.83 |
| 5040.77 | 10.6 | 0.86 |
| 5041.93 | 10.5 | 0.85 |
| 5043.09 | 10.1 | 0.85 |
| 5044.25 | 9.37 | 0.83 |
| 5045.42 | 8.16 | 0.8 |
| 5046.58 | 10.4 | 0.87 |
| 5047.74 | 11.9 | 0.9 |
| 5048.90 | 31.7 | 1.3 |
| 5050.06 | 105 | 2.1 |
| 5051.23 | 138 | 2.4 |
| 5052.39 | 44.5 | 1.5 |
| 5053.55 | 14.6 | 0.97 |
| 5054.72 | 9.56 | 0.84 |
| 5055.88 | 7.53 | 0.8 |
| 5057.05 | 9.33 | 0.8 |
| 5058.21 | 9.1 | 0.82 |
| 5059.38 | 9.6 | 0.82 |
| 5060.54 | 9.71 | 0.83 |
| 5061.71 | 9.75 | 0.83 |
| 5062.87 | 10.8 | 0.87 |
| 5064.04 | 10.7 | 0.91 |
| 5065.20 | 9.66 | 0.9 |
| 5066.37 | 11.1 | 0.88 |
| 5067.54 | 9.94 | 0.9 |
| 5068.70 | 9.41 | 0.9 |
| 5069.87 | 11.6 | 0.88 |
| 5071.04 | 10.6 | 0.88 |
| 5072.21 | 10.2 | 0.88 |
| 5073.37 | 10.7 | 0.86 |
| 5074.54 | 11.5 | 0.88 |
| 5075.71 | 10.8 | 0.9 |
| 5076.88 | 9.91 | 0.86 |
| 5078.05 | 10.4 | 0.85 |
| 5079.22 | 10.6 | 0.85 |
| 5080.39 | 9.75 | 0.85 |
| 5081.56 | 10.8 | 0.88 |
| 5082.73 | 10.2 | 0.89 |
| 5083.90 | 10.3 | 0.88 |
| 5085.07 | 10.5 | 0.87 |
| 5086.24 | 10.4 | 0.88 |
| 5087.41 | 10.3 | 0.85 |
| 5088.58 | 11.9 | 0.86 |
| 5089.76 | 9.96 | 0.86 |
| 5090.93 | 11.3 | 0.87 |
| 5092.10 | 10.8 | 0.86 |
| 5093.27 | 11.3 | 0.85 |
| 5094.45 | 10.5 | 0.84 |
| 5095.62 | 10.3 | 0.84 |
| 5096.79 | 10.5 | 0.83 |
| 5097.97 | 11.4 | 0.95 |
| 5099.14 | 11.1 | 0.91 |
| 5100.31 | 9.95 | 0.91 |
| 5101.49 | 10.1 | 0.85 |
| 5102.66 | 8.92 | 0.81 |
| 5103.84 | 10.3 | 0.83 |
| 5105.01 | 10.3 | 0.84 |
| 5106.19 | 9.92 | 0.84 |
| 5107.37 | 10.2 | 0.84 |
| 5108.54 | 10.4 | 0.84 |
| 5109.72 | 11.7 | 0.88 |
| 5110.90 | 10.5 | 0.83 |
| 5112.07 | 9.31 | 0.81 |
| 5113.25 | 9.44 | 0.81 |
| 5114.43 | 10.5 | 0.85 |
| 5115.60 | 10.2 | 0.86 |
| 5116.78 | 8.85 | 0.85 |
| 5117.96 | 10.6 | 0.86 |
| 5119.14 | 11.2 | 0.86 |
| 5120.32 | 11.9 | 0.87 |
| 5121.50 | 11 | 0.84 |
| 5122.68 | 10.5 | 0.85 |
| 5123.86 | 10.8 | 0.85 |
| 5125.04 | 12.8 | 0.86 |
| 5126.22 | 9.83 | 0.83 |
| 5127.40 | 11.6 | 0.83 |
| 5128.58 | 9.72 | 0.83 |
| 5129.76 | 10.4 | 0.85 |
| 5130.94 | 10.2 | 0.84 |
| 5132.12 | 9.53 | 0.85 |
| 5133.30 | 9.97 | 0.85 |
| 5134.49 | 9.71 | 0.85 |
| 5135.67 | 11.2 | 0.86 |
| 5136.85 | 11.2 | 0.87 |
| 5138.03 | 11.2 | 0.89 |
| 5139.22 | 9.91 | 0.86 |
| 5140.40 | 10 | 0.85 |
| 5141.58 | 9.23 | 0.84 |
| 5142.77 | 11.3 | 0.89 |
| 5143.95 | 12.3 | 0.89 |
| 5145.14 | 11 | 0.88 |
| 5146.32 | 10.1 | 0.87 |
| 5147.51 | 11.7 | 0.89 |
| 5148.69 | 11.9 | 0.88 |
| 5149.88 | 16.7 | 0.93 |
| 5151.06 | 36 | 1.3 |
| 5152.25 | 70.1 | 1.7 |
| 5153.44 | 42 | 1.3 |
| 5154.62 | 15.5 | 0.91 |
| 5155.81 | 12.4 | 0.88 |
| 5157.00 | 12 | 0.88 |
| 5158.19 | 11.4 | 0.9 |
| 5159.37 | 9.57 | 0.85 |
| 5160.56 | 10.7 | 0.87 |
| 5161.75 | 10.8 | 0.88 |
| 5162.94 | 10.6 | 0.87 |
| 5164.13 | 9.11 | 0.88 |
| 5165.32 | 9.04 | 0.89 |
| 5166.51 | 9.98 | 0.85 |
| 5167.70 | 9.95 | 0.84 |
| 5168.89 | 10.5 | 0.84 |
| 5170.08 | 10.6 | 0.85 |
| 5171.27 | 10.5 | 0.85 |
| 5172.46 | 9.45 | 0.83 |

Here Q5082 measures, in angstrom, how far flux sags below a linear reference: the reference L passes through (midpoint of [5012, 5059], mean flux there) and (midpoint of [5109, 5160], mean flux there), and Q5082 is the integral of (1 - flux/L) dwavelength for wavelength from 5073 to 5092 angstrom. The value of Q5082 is 6.04 angstrom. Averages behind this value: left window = 17.2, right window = 13.7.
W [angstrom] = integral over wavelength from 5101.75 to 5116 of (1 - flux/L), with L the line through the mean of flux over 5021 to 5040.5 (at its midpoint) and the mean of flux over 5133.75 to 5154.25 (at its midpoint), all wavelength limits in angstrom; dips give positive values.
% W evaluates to 4.9 angstrom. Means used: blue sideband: 10.2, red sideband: 17.9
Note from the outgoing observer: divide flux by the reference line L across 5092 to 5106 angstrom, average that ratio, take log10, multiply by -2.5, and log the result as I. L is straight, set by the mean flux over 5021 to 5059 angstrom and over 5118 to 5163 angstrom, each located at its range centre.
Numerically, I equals 0.47 mag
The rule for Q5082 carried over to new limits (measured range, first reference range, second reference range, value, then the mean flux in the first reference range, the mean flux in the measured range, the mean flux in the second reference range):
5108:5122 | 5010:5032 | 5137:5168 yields 3.6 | 10.6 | 10.5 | 15.5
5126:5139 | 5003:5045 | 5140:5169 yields 3.9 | 10.4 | 10.4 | 15.9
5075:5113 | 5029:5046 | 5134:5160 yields 8.4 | 10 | 10.4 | 16.7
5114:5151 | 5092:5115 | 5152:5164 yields 8.8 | 10.4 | 11.2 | 18.6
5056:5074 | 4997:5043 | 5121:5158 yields 3.1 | 10.6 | 10.1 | 14.9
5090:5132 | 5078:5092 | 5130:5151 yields 2.1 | 10.5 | 10.5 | 11.6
